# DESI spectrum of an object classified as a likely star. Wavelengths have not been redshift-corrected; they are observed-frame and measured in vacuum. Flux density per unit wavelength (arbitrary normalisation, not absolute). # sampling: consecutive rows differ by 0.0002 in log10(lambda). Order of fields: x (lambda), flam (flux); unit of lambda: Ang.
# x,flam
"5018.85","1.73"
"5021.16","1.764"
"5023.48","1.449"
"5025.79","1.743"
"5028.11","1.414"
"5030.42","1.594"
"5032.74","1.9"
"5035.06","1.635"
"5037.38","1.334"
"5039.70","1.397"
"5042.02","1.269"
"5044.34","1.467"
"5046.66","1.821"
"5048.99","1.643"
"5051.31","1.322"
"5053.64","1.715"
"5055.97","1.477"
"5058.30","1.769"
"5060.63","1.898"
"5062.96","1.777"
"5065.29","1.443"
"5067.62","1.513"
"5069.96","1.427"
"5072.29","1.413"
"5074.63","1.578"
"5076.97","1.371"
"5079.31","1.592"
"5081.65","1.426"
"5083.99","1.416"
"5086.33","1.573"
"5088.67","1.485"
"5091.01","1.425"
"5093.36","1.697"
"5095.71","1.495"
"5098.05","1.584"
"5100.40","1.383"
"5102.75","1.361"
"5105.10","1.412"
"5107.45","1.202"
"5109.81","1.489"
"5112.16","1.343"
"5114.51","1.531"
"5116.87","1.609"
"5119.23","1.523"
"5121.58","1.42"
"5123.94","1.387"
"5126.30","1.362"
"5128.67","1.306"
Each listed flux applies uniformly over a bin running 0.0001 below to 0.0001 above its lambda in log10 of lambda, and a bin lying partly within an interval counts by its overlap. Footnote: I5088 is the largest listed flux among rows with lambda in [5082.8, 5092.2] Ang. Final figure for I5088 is 1.573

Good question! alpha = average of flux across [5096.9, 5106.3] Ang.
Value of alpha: 1.43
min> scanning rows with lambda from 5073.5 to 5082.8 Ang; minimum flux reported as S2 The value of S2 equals 1.371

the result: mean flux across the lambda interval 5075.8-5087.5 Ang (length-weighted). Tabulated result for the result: 1.48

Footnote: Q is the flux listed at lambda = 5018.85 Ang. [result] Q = 1.73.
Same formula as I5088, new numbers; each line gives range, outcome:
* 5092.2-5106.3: 1.697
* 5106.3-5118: 1.609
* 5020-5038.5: 1.9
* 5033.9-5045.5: 1.635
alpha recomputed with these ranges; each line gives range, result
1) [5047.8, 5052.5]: 1.48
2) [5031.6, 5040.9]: 1.56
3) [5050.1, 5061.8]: 1.64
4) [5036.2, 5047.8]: 1.46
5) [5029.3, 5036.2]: 1.71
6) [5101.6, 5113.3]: 1.36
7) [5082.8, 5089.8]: 1.49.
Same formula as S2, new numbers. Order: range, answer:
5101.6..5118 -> 1.202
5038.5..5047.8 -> 1.269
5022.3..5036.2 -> 1.414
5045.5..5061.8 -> 1.322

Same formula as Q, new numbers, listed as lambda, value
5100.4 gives 1.383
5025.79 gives 1.743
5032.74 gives 1.9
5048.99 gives 1.643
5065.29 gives 1.443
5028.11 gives 1.414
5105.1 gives 1.412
